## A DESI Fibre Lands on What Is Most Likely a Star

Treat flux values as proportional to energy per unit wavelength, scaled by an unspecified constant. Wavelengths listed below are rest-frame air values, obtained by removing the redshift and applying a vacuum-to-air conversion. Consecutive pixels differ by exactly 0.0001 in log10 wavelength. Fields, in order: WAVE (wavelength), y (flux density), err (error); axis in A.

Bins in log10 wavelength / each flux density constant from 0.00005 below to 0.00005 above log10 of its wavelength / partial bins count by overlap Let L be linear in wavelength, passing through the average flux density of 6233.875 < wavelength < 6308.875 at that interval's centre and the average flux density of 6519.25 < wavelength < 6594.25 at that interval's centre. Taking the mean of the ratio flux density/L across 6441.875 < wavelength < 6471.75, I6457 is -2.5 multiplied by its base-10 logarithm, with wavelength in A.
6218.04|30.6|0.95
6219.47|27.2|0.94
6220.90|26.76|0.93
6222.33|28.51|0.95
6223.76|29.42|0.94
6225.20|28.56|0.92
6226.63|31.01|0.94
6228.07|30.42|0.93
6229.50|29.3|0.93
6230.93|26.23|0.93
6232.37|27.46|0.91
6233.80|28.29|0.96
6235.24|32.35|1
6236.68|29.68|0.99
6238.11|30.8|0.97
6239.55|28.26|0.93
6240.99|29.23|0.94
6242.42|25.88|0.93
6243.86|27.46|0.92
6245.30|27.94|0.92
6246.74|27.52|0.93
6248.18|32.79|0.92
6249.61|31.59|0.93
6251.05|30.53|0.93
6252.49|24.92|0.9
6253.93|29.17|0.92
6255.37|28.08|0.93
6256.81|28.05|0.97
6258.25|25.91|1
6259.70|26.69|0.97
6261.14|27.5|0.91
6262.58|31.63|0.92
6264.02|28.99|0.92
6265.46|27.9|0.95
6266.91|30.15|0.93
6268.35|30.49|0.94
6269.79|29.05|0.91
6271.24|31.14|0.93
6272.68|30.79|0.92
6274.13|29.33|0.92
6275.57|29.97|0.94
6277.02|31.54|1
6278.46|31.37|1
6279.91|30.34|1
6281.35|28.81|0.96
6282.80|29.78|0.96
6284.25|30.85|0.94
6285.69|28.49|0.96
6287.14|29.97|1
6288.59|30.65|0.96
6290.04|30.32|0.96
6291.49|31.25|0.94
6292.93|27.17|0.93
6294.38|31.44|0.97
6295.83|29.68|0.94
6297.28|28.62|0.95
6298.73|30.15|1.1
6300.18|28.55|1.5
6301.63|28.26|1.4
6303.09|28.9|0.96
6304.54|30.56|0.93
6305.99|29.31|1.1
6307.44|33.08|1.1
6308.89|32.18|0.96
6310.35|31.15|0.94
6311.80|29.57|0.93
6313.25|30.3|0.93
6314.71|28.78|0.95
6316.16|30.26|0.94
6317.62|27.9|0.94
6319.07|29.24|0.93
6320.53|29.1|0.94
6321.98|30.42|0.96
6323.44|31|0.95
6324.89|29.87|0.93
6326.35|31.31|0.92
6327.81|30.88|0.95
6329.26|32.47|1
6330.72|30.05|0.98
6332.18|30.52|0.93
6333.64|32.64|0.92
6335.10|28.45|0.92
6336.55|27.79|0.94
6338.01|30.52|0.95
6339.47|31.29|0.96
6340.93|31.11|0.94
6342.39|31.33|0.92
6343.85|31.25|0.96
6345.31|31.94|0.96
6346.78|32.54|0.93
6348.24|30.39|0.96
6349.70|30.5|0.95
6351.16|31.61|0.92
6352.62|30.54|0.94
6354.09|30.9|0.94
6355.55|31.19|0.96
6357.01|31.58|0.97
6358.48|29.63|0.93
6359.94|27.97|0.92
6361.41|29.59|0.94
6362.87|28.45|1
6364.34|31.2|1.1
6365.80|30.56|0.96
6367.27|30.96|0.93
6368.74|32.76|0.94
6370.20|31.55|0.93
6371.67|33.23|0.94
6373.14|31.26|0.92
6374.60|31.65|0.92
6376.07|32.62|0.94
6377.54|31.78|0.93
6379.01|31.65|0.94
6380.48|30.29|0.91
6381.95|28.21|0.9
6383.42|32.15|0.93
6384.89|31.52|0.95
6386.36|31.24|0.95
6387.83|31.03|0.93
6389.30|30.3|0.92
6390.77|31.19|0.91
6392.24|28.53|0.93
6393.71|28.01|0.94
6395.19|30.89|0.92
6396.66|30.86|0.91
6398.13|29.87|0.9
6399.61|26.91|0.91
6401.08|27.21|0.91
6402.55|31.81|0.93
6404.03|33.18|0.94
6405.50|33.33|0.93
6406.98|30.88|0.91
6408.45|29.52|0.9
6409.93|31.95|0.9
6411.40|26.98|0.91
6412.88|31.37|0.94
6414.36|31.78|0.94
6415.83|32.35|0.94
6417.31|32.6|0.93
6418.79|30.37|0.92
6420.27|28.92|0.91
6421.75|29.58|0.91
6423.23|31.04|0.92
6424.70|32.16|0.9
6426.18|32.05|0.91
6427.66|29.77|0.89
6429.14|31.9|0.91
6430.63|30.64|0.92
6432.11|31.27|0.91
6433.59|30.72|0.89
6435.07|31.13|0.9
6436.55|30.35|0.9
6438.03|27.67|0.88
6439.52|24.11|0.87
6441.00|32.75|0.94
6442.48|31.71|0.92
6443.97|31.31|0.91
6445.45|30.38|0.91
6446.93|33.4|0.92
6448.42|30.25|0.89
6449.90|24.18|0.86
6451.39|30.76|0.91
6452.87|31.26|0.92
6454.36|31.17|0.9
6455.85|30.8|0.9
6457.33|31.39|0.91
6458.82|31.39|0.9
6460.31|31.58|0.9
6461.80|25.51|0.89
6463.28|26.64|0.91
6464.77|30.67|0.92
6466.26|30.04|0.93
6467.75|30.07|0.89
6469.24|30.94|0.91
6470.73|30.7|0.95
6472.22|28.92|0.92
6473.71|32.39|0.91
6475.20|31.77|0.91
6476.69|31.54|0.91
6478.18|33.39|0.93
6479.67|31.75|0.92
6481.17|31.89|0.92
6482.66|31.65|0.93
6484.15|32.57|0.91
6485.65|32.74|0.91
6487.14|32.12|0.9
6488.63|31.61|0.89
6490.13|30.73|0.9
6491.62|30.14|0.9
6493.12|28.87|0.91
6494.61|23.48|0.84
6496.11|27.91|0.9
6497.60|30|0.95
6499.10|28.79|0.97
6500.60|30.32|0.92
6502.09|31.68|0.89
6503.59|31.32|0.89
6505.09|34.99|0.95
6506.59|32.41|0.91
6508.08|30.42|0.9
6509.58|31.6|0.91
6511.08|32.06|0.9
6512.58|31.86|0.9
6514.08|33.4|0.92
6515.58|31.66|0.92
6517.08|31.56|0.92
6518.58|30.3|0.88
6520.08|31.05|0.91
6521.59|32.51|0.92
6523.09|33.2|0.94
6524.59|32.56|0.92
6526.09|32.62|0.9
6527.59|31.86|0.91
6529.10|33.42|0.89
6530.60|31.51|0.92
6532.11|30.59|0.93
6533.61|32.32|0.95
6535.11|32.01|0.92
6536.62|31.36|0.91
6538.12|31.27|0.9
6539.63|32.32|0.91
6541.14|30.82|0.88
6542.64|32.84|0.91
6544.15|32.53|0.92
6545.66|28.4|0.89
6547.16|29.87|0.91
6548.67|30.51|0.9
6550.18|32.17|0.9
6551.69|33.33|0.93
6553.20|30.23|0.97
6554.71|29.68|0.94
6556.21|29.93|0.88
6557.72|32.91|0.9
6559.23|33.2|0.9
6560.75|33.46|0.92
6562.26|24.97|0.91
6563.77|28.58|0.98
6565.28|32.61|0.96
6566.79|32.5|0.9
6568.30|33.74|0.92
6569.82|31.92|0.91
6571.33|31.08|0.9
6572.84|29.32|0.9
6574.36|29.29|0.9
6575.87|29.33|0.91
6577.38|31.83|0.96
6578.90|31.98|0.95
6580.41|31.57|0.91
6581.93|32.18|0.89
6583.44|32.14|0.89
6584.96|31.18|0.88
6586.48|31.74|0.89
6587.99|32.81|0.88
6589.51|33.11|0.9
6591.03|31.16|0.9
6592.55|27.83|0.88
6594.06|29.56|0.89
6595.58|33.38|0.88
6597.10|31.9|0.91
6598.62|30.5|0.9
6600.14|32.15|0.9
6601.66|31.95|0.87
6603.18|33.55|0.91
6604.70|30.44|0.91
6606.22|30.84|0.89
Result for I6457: 0.019 mag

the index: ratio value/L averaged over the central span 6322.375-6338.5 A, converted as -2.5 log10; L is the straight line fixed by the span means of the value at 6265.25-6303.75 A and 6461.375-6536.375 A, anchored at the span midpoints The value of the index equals -0.01 mag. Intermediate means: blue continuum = 29.8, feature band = 30.5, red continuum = 31.1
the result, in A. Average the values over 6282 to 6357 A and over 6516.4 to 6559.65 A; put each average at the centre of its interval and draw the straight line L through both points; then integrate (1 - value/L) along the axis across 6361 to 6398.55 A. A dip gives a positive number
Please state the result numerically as -0.20 A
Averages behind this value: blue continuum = 30.3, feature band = 30.8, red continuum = 31.6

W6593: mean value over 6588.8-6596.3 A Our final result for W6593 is 31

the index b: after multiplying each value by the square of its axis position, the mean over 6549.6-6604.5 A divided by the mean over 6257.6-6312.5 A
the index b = 1.2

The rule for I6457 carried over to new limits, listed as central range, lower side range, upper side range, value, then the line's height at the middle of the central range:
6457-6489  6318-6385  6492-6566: 0.00 mag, 31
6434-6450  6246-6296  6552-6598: 0.02 mag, 30.5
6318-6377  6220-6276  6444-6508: -0.04 mag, 29.7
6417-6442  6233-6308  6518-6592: 0.01 mag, 30.6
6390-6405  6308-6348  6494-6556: 0.03 mag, 30.8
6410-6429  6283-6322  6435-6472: -0.03 mag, 29.9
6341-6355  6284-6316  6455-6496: -0.04 mag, 30.1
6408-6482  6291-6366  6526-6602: 0.01 mag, 30.8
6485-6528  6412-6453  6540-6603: -0.01 mag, 30.9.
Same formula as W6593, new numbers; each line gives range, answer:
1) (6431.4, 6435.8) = 31.1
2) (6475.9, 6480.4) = 32.3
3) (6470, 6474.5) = 30.7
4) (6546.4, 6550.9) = 30.9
